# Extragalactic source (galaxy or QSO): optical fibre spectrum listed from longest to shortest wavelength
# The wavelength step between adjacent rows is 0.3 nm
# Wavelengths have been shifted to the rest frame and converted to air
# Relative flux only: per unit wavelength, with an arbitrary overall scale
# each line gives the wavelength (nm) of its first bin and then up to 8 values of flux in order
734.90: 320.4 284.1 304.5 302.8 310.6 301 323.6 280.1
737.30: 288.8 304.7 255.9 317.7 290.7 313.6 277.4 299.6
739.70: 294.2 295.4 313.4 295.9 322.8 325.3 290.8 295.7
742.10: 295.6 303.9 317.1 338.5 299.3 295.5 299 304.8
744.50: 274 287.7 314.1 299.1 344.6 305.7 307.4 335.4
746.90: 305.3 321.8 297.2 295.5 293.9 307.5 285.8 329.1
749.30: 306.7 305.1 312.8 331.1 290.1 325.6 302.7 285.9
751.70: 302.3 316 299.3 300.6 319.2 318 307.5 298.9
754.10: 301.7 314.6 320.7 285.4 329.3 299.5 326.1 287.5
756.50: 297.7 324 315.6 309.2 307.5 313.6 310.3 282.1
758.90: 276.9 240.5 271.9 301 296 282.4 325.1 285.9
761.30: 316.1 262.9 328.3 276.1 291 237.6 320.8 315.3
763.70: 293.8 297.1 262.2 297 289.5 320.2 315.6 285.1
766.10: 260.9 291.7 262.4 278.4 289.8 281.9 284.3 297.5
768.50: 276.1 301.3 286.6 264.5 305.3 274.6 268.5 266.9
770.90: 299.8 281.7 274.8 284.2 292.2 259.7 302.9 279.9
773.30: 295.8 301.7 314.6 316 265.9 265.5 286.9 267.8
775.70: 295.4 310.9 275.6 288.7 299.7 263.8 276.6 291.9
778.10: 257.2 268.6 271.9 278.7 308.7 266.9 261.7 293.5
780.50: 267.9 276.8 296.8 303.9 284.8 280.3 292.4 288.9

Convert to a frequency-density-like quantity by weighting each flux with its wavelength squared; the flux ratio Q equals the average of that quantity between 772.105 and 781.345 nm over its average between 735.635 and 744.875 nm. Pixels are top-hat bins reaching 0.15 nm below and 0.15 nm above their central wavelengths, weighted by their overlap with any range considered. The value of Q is 1.04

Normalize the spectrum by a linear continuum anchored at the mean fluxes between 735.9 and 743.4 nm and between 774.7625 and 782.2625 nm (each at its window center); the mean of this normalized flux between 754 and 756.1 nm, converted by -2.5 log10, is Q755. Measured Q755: -0.06 mag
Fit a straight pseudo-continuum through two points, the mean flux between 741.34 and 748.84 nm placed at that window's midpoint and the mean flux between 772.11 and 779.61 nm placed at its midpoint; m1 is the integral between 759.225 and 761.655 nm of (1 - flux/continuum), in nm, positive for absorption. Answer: 0.03 nm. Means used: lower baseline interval 305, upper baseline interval 285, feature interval 291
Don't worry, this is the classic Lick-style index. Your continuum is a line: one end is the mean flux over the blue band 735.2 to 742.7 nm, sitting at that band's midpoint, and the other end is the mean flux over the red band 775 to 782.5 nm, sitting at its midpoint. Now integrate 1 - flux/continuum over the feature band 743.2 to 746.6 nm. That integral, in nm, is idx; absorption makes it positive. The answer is -0.077 nm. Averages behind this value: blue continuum 300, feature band 304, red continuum 283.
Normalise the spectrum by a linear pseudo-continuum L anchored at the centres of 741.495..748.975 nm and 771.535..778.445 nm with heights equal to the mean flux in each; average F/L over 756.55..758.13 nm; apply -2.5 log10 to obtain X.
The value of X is -0.06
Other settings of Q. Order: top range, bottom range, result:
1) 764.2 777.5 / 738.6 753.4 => 1.00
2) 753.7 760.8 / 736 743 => 1.05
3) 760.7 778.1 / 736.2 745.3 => 1.03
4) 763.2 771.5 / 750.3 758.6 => 0.97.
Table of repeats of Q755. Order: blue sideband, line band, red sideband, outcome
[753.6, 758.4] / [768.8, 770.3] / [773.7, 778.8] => 0.033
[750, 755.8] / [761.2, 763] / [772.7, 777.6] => 0.054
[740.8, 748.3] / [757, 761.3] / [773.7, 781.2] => 0.005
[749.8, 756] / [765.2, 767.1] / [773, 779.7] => 0.037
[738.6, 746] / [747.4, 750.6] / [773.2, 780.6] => -0.019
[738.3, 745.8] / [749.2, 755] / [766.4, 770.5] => -0.044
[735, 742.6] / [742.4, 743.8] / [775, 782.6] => -0.047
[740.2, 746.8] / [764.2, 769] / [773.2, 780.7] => 0.013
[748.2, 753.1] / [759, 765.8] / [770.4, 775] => 0.016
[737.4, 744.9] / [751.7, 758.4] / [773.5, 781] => -0.056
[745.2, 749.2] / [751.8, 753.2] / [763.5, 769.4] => -0.021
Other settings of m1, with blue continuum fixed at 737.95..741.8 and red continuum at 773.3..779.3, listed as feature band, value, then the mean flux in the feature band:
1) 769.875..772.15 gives 0.059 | 280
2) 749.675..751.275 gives -0.081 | 312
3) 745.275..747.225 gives -0.120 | 317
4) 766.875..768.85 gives 0.016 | 286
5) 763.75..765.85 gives -0.039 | 296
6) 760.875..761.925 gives -0.012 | 295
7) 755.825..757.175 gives -0.069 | 309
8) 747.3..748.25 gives 0.003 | 297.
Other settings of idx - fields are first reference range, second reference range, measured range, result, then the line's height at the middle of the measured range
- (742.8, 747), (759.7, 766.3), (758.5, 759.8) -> 0.112 nm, 297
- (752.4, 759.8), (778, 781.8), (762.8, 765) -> 0.018 nm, 295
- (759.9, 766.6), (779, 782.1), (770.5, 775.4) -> 0.026 nm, 288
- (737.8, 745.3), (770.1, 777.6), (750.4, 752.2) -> -0.047 nm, 296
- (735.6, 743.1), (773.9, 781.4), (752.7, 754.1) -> -0.070 nm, 295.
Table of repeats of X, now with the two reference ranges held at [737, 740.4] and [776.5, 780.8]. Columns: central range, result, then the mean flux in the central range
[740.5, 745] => -0.04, 303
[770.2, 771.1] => 0.01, 279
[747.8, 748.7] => -0.02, 297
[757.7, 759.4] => 0.00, 286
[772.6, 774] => -0.07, 298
